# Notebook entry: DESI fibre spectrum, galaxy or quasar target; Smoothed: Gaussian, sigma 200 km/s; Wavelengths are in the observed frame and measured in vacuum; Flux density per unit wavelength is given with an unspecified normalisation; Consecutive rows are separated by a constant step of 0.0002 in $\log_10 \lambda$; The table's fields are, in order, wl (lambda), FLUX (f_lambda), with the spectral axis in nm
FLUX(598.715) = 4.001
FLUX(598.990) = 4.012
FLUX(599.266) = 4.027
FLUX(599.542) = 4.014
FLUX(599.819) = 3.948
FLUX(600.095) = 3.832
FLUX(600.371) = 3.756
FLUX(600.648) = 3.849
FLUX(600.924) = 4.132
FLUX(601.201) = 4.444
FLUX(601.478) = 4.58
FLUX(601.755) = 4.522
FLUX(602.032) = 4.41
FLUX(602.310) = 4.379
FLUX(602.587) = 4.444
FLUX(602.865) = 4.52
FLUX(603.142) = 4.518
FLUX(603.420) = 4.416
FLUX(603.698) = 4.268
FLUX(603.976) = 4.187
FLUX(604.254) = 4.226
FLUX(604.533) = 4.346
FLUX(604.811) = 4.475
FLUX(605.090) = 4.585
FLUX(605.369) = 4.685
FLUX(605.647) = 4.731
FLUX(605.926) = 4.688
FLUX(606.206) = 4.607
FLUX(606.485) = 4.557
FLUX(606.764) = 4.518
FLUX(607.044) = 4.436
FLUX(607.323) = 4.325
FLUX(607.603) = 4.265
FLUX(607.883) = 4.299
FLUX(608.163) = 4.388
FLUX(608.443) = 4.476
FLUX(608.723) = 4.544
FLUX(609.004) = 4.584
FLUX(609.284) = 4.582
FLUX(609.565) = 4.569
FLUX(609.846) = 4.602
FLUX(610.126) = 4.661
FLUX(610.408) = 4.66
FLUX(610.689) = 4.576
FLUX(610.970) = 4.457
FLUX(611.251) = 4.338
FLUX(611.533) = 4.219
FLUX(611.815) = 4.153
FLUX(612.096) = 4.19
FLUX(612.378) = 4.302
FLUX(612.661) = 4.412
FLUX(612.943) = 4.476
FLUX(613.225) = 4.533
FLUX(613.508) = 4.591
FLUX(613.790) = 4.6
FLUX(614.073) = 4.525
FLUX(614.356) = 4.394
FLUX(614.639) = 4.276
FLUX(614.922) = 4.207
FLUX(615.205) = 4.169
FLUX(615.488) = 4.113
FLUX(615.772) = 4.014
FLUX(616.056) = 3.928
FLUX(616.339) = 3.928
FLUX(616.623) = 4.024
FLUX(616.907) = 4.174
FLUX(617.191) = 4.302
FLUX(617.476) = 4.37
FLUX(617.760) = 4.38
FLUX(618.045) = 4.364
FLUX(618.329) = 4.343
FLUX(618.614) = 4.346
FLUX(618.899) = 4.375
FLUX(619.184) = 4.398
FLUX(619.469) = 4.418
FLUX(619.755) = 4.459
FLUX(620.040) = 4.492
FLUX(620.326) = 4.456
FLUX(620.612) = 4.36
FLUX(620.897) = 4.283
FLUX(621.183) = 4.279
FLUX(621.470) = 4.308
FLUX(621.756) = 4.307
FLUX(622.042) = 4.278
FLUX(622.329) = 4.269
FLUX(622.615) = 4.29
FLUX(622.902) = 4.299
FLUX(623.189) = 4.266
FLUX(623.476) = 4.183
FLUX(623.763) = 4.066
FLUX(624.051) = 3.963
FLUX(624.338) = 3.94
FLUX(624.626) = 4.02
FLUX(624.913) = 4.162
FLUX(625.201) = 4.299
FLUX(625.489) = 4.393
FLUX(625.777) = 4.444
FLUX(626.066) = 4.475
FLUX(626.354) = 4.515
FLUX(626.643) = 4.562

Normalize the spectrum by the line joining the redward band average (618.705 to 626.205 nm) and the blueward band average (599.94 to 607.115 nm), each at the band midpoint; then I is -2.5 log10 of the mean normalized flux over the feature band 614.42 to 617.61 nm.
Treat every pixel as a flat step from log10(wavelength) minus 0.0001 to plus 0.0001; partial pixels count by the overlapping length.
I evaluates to 0.05 mag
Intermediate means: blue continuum 4.39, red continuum 4.29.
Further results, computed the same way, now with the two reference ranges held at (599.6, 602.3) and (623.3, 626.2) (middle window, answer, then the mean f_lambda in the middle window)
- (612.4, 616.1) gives -0.039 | 4.33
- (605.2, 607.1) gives -0.108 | 4.61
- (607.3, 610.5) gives -0.081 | 4.5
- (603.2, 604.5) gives -0.031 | 4.29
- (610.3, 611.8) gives -0.061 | 4.42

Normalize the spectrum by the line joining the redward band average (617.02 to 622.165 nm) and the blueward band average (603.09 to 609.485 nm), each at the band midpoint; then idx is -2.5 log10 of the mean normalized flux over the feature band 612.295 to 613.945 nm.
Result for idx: -0.02 mag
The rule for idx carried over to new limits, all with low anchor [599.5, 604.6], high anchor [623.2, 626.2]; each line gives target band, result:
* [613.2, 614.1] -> -0.085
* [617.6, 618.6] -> -0.038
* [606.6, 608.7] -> -0.040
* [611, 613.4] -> -0.027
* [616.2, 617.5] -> 0.020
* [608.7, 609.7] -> -0.082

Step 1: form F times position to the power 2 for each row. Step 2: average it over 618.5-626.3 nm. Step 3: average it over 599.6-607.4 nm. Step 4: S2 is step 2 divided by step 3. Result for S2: 1.0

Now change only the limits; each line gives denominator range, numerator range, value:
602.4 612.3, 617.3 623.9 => 1.01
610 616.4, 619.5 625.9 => 1.01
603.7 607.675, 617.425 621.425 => 1.02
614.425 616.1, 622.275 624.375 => 1.03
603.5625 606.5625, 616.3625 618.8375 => 0.99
